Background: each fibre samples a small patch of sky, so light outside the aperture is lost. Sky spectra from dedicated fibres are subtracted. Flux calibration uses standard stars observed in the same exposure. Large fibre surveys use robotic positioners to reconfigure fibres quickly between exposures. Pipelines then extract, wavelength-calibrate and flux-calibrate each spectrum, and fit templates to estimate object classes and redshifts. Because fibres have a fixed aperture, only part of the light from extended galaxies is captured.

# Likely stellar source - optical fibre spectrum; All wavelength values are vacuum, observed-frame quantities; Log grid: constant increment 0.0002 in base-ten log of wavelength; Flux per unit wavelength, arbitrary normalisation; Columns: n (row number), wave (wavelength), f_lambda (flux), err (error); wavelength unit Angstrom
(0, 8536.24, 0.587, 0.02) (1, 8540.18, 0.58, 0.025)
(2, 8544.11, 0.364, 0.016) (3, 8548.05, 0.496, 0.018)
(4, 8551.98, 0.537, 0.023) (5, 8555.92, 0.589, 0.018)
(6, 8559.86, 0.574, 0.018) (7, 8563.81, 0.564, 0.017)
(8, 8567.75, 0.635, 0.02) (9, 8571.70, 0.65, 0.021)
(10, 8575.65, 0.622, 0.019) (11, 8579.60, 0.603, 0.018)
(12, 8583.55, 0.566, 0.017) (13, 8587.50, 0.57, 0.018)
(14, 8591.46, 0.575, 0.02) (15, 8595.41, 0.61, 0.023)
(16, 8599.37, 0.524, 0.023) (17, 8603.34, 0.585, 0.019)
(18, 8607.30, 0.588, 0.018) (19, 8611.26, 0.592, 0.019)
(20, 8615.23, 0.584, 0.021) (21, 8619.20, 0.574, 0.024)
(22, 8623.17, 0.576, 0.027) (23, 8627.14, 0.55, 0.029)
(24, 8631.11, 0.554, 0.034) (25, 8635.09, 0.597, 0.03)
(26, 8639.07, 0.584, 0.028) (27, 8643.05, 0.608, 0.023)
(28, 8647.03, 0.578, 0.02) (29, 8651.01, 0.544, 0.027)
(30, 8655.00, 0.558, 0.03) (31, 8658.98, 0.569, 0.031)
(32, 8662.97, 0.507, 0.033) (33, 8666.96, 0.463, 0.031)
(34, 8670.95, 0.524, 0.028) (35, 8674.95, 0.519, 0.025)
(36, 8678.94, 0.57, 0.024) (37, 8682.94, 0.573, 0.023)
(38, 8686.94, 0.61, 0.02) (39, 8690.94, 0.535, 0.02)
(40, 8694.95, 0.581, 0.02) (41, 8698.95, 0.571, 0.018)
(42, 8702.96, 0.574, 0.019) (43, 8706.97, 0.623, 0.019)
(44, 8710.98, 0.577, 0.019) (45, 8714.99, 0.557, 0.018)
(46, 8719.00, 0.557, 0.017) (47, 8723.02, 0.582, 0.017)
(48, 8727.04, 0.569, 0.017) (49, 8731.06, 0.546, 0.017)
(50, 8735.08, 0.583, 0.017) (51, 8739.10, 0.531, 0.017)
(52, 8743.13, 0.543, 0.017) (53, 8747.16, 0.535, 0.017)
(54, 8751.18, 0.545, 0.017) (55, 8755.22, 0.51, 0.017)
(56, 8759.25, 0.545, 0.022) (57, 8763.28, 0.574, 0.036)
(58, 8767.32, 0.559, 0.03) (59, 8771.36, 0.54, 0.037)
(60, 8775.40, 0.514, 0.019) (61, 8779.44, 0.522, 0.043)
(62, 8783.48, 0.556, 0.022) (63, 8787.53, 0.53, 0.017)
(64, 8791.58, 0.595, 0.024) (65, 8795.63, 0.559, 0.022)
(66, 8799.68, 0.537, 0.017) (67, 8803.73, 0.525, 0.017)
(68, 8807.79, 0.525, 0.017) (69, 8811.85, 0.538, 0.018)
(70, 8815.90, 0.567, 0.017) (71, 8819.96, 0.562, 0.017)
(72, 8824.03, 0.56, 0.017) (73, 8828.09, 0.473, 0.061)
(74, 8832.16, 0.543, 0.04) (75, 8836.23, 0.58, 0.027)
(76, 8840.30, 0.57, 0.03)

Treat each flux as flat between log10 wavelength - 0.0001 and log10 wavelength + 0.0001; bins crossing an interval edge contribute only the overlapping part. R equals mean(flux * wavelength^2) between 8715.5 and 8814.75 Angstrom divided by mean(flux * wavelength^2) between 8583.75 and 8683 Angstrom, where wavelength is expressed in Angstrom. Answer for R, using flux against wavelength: 1.0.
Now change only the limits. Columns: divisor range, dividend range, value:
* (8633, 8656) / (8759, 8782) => 0.97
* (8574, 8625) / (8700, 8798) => 0.99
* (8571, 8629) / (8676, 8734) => 1.01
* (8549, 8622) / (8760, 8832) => 0.98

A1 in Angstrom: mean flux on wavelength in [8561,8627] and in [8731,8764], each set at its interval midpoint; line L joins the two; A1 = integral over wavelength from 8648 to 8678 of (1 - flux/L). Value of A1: 2.0 Angstrom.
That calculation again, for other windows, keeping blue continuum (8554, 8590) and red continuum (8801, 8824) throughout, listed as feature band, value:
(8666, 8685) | 1.3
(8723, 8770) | 0.7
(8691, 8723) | -0.4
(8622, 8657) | 0.6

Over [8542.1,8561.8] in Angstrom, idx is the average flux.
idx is 0.512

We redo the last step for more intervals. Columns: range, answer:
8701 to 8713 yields 0.591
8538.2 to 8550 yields 0.48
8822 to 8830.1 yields 0.517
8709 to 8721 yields 0.564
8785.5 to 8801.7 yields 0.555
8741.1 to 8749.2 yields 0.539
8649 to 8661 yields 0.557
